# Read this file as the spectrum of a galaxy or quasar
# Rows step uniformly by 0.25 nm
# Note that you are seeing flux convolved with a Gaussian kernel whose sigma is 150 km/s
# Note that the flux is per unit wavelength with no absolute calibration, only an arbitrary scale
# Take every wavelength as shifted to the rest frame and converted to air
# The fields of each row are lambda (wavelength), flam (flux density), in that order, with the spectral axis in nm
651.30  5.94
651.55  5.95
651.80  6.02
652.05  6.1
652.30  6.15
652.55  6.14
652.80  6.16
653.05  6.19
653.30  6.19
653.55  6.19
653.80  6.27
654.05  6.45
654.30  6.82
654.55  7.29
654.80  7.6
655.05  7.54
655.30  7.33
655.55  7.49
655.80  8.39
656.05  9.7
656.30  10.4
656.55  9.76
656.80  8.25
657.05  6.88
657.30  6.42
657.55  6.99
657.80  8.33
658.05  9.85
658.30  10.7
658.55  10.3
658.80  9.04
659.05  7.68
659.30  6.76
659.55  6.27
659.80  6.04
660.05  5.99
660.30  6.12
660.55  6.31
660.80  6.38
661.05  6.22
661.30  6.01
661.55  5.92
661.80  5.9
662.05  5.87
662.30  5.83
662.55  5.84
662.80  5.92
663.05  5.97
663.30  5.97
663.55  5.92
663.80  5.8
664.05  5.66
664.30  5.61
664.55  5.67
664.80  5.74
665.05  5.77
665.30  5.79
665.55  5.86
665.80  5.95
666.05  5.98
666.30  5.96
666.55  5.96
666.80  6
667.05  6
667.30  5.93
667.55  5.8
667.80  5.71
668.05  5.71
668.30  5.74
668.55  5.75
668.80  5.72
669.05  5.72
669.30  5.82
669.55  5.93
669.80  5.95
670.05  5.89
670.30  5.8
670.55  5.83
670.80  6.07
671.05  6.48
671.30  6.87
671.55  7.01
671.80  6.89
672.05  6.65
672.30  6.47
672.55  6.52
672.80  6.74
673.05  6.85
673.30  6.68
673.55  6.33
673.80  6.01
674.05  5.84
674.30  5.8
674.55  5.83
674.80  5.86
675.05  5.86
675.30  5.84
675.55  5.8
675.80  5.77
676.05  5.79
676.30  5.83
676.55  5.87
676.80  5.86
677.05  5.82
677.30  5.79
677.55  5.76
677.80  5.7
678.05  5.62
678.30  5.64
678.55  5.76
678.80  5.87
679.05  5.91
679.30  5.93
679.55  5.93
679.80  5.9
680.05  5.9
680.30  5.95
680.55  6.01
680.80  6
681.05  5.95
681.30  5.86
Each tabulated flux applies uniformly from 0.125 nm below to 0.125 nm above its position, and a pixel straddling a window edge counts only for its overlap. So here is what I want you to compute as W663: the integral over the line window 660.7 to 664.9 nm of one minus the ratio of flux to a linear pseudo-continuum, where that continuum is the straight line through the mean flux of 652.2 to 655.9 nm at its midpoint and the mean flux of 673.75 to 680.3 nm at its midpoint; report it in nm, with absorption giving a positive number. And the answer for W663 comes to 0.353 nm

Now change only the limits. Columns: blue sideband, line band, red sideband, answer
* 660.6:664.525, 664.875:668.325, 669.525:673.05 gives 0.15 nm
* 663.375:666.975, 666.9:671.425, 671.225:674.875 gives 0.15 nm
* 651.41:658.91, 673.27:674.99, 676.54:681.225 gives 0.05 nm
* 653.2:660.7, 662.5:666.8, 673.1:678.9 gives 0.67 nm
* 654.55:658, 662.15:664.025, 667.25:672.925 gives 0.33 nm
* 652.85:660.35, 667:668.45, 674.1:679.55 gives 0.18 nm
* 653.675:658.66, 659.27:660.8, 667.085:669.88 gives 0.24 nm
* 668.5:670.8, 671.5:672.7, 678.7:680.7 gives -0.17 nm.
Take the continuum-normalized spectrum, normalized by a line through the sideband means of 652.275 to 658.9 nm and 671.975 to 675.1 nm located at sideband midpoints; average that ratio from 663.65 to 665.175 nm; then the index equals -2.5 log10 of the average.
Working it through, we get 0.22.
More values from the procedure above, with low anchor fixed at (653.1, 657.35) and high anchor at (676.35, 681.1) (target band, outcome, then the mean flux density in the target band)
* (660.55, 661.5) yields 0.156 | 6.19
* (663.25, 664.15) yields 0.192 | 5.83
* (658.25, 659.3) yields -0.226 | 9.02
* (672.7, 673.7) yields -0.063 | 6.63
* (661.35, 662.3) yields 0.201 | 5.9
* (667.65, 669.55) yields 0.149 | 5.75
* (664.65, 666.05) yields 0.172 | 5.83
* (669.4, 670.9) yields 0.101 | 5.91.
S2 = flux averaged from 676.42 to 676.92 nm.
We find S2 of 5.86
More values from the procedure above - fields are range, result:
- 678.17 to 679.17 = 5.79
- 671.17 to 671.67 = 6.93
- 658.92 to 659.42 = 7.24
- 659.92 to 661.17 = 6.2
